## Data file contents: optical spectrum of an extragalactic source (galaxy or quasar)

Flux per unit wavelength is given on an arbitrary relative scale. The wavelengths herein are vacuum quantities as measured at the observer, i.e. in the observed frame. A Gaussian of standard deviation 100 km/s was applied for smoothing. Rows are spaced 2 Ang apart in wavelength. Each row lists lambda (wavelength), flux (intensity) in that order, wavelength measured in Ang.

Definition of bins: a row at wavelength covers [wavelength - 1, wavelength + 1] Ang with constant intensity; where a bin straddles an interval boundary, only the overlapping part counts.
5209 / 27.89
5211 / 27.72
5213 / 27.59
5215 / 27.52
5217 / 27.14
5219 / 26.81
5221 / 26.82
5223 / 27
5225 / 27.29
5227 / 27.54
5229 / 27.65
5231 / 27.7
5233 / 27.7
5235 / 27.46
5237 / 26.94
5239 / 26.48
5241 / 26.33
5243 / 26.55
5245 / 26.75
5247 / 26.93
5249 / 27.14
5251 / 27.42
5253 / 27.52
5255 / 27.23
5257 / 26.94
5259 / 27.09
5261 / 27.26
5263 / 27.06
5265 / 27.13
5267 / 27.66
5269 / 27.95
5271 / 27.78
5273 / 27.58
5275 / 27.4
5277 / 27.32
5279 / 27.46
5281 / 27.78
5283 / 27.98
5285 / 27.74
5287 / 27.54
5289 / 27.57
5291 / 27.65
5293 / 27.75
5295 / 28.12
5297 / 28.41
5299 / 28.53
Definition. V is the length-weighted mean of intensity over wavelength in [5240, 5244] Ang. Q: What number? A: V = 26.4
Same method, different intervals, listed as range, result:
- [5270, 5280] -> 27.5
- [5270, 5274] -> 27.7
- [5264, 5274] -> 27.6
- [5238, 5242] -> 26.4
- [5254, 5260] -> 27.1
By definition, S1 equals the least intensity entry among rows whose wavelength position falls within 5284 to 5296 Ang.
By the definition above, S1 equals 27.54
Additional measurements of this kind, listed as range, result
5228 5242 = 26.33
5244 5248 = 26.75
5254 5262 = 26.94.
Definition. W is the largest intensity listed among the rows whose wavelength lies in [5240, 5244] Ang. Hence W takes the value 26.55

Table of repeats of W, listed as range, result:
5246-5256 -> 27.52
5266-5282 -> 27.95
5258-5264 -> 27.26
